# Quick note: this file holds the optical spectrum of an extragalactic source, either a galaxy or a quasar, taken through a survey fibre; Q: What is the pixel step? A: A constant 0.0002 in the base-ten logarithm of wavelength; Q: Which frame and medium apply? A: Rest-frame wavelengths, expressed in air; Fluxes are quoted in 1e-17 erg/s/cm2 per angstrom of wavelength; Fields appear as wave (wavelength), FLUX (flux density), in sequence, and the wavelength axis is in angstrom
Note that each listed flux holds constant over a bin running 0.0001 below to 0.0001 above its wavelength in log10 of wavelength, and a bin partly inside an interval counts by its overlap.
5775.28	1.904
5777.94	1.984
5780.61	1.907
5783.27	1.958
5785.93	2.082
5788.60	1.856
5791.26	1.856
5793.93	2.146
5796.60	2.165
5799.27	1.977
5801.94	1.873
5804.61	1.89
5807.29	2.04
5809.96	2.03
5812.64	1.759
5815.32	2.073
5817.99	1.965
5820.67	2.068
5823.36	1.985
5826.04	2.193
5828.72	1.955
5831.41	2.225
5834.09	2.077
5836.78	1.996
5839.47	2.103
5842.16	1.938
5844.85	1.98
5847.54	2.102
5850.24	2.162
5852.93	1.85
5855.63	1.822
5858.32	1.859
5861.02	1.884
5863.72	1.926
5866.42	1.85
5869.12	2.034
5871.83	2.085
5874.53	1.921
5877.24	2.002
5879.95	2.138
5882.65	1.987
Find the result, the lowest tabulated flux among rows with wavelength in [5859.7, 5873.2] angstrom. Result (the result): 1.85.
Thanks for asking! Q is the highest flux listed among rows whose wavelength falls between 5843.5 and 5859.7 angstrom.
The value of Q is 2.162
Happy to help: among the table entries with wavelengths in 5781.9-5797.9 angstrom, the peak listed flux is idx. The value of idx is 2.165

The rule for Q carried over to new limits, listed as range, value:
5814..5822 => 2.073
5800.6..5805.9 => 1.89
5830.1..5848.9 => 2.225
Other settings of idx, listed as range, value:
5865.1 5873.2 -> 2.085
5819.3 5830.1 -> 2.193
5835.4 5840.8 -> 2.103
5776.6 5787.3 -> 2.082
